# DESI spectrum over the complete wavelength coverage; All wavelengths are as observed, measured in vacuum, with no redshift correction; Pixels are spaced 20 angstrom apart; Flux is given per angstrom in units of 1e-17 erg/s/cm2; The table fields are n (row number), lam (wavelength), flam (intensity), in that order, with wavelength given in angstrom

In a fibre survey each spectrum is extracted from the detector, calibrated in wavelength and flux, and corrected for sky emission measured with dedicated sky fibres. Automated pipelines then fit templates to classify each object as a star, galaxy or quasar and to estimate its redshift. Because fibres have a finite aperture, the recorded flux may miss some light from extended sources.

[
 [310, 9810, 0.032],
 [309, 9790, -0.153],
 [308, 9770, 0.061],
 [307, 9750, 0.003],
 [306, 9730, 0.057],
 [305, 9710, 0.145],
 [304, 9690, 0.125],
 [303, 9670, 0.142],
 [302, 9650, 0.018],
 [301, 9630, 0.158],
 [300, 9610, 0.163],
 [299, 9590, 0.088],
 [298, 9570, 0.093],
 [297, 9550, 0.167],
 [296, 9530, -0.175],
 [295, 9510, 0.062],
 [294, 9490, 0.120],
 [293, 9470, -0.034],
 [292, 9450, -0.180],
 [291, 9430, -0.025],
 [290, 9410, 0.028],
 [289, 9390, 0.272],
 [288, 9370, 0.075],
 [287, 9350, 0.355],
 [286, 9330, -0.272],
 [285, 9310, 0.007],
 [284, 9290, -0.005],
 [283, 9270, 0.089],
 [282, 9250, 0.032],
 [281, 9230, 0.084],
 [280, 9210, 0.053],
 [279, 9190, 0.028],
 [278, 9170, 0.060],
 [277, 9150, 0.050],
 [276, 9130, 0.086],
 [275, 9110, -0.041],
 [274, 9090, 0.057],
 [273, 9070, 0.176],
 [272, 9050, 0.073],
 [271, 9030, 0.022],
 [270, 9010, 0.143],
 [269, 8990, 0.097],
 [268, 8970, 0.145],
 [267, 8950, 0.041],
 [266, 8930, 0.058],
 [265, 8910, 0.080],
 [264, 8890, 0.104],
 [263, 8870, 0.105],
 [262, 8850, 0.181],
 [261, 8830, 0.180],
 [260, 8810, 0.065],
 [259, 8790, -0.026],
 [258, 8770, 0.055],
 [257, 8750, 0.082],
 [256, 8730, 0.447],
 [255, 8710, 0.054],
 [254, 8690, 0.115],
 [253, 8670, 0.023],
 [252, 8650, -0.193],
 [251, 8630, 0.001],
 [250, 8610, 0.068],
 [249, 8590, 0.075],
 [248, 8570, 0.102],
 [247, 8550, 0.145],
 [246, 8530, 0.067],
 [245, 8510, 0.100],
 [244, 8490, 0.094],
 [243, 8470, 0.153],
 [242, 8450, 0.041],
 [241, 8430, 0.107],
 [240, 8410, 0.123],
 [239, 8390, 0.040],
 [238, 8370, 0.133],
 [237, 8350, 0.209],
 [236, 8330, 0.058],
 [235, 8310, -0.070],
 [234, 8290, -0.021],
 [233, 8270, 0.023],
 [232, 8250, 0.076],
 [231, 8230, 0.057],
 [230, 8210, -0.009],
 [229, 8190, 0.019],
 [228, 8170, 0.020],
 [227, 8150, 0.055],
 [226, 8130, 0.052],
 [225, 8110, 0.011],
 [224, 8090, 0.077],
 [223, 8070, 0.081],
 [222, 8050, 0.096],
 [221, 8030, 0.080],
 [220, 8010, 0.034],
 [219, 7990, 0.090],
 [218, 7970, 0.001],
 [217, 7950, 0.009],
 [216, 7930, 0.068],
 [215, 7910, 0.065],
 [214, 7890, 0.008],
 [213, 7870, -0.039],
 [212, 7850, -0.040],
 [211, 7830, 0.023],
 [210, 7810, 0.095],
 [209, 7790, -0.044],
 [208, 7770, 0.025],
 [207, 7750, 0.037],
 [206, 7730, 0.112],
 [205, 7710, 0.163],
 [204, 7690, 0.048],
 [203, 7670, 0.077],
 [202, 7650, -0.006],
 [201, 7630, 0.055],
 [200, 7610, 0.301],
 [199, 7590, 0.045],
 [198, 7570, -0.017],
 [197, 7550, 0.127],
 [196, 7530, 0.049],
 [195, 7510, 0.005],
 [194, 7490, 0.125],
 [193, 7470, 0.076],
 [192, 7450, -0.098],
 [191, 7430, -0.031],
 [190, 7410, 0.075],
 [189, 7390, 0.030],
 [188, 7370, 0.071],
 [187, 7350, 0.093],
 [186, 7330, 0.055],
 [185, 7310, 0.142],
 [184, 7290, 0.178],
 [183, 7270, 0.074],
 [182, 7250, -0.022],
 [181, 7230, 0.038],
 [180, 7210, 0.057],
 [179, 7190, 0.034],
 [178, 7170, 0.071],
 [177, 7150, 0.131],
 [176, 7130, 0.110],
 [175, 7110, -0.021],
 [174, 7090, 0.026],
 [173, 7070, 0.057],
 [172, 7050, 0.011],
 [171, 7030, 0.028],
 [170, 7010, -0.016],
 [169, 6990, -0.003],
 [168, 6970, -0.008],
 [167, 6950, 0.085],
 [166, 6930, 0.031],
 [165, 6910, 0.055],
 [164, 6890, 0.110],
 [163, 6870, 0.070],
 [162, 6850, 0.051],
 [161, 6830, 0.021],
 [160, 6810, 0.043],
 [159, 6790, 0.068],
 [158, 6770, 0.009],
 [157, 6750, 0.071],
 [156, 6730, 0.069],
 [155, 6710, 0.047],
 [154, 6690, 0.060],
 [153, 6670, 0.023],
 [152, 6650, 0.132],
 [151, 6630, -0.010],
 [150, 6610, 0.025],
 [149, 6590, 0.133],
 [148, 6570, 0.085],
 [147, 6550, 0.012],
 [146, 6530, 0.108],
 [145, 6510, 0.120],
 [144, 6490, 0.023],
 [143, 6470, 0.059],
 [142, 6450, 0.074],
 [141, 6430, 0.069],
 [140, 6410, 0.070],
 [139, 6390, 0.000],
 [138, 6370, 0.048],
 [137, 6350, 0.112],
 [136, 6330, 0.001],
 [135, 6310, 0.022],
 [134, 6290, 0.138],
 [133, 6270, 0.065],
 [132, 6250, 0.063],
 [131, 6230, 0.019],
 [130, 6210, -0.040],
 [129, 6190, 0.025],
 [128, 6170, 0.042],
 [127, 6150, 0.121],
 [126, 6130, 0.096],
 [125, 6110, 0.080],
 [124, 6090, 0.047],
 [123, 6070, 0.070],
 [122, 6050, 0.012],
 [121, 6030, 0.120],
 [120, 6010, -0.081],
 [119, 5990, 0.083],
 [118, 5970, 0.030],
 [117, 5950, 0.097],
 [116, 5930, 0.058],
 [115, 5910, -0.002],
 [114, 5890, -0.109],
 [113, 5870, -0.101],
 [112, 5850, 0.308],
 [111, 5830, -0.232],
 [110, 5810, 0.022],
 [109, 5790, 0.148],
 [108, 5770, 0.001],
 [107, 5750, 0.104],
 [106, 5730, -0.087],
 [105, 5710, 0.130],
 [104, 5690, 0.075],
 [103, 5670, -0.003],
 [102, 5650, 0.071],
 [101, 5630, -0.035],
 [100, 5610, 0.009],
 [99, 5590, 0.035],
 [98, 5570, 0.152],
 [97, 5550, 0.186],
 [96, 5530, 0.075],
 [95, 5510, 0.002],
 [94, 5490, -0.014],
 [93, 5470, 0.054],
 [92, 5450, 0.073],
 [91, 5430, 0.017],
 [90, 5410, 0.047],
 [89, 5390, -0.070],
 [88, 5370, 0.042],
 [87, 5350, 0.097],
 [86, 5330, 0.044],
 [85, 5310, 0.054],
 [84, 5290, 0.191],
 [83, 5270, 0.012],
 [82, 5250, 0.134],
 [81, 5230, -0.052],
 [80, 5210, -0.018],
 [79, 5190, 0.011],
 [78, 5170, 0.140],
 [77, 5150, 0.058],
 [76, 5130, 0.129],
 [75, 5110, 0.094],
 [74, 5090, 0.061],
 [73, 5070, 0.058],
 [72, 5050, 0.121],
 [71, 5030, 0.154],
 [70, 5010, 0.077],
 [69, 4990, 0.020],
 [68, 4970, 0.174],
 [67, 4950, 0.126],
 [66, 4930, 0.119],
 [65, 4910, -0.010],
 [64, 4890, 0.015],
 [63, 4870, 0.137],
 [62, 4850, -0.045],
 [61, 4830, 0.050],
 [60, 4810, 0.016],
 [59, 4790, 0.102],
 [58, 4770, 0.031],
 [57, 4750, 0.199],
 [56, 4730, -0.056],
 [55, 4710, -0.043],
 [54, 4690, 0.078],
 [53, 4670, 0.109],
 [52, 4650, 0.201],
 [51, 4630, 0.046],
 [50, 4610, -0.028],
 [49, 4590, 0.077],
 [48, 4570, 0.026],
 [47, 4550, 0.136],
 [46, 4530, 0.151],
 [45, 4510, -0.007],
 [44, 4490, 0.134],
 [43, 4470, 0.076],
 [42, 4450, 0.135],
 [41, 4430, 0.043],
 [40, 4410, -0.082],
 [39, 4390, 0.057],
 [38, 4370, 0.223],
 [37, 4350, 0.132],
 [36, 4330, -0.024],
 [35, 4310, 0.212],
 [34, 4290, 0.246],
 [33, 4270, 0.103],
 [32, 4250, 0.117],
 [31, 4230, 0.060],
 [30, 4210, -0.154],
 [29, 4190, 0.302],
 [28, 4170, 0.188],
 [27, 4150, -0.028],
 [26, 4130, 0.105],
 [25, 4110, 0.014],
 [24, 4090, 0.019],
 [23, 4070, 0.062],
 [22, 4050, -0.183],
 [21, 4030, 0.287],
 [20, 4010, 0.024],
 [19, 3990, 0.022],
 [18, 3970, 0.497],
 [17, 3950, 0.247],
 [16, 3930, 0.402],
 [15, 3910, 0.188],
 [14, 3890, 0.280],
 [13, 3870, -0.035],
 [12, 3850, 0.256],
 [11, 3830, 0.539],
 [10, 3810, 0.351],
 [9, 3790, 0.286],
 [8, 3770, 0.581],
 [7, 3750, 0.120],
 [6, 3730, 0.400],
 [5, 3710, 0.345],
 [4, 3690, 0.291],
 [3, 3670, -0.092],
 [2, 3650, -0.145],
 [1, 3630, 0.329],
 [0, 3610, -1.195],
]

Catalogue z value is 1.343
